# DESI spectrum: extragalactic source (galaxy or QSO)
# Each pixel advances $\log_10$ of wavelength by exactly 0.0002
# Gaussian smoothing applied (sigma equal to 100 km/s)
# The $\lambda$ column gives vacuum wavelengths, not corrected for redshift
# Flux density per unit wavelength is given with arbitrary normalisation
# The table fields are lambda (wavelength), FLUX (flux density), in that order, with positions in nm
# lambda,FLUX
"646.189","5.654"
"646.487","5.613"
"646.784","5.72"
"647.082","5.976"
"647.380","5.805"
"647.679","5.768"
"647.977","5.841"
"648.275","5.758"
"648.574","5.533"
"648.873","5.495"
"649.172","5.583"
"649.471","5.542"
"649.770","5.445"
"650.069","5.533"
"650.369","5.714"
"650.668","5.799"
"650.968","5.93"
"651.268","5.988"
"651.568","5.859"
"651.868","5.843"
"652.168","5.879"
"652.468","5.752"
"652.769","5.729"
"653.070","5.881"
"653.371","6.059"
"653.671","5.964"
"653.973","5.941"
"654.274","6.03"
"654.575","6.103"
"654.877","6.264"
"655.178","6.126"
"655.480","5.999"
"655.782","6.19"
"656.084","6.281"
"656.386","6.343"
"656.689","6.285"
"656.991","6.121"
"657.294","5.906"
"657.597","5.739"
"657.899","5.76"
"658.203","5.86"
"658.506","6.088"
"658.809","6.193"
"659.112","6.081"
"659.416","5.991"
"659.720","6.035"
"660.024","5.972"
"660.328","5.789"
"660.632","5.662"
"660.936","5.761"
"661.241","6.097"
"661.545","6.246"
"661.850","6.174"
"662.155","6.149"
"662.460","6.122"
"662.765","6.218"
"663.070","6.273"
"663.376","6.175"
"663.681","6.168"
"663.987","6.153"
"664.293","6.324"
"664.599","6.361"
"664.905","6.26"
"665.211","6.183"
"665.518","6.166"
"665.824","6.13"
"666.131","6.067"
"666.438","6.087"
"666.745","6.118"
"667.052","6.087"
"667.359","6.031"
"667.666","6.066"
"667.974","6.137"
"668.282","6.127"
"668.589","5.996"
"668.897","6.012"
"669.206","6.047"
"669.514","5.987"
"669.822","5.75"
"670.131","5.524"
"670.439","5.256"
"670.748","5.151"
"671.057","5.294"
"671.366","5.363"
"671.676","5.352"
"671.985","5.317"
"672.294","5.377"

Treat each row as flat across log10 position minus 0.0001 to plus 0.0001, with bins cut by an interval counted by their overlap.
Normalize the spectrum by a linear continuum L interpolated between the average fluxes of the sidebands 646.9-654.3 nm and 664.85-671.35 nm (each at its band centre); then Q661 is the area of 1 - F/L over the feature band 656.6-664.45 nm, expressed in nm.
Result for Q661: -0.26 nm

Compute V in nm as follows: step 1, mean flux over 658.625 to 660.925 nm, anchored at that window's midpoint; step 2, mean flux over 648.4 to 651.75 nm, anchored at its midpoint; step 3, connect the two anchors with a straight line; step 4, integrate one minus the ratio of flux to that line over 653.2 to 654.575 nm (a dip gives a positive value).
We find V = -0.05 nm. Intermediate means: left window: 5.68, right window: 5.95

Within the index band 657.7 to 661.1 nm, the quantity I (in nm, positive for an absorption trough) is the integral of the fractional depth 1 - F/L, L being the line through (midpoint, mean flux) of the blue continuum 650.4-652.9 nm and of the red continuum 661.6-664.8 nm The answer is 0.09 nm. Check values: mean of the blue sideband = 5.84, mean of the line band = 5.92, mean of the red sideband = 6.21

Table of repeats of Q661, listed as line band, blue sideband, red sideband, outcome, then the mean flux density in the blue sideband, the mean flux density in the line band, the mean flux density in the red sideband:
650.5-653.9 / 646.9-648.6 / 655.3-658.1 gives 0.03 nm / 5.8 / 5.88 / 6.06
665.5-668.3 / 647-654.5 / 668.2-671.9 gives -0.21 nm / 5.79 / 6.1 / 5.64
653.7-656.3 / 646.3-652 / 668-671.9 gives -0.19 nm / 5.72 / 6.12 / 5.66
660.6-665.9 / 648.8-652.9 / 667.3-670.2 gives -0.23 nm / 5.73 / 6.16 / 5.98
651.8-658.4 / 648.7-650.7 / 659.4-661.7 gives -0.28 nm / 5.57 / 6.01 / 5.94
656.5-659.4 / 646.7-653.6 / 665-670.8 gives -0.08 nm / 5.76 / 6.01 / 5.96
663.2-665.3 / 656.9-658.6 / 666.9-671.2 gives -0.14 nm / 5.9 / 6.23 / 5.82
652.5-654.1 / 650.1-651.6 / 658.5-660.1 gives 0.00 nm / 5.83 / 5.9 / 6.06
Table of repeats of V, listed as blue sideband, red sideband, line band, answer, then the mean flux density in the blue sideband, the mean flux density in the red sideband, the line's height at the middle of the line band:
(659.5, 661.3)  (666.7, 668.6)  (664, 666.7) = -0.077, 5.88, 6.09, 6.02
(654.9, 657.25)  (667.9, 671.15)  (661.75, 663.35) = -0.057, 6.18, 5.75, 5.98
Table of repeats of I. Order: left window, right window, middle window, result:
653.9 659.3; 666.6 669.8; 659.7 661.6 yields 0.05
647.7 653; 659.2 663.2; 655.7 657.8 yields -0.07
